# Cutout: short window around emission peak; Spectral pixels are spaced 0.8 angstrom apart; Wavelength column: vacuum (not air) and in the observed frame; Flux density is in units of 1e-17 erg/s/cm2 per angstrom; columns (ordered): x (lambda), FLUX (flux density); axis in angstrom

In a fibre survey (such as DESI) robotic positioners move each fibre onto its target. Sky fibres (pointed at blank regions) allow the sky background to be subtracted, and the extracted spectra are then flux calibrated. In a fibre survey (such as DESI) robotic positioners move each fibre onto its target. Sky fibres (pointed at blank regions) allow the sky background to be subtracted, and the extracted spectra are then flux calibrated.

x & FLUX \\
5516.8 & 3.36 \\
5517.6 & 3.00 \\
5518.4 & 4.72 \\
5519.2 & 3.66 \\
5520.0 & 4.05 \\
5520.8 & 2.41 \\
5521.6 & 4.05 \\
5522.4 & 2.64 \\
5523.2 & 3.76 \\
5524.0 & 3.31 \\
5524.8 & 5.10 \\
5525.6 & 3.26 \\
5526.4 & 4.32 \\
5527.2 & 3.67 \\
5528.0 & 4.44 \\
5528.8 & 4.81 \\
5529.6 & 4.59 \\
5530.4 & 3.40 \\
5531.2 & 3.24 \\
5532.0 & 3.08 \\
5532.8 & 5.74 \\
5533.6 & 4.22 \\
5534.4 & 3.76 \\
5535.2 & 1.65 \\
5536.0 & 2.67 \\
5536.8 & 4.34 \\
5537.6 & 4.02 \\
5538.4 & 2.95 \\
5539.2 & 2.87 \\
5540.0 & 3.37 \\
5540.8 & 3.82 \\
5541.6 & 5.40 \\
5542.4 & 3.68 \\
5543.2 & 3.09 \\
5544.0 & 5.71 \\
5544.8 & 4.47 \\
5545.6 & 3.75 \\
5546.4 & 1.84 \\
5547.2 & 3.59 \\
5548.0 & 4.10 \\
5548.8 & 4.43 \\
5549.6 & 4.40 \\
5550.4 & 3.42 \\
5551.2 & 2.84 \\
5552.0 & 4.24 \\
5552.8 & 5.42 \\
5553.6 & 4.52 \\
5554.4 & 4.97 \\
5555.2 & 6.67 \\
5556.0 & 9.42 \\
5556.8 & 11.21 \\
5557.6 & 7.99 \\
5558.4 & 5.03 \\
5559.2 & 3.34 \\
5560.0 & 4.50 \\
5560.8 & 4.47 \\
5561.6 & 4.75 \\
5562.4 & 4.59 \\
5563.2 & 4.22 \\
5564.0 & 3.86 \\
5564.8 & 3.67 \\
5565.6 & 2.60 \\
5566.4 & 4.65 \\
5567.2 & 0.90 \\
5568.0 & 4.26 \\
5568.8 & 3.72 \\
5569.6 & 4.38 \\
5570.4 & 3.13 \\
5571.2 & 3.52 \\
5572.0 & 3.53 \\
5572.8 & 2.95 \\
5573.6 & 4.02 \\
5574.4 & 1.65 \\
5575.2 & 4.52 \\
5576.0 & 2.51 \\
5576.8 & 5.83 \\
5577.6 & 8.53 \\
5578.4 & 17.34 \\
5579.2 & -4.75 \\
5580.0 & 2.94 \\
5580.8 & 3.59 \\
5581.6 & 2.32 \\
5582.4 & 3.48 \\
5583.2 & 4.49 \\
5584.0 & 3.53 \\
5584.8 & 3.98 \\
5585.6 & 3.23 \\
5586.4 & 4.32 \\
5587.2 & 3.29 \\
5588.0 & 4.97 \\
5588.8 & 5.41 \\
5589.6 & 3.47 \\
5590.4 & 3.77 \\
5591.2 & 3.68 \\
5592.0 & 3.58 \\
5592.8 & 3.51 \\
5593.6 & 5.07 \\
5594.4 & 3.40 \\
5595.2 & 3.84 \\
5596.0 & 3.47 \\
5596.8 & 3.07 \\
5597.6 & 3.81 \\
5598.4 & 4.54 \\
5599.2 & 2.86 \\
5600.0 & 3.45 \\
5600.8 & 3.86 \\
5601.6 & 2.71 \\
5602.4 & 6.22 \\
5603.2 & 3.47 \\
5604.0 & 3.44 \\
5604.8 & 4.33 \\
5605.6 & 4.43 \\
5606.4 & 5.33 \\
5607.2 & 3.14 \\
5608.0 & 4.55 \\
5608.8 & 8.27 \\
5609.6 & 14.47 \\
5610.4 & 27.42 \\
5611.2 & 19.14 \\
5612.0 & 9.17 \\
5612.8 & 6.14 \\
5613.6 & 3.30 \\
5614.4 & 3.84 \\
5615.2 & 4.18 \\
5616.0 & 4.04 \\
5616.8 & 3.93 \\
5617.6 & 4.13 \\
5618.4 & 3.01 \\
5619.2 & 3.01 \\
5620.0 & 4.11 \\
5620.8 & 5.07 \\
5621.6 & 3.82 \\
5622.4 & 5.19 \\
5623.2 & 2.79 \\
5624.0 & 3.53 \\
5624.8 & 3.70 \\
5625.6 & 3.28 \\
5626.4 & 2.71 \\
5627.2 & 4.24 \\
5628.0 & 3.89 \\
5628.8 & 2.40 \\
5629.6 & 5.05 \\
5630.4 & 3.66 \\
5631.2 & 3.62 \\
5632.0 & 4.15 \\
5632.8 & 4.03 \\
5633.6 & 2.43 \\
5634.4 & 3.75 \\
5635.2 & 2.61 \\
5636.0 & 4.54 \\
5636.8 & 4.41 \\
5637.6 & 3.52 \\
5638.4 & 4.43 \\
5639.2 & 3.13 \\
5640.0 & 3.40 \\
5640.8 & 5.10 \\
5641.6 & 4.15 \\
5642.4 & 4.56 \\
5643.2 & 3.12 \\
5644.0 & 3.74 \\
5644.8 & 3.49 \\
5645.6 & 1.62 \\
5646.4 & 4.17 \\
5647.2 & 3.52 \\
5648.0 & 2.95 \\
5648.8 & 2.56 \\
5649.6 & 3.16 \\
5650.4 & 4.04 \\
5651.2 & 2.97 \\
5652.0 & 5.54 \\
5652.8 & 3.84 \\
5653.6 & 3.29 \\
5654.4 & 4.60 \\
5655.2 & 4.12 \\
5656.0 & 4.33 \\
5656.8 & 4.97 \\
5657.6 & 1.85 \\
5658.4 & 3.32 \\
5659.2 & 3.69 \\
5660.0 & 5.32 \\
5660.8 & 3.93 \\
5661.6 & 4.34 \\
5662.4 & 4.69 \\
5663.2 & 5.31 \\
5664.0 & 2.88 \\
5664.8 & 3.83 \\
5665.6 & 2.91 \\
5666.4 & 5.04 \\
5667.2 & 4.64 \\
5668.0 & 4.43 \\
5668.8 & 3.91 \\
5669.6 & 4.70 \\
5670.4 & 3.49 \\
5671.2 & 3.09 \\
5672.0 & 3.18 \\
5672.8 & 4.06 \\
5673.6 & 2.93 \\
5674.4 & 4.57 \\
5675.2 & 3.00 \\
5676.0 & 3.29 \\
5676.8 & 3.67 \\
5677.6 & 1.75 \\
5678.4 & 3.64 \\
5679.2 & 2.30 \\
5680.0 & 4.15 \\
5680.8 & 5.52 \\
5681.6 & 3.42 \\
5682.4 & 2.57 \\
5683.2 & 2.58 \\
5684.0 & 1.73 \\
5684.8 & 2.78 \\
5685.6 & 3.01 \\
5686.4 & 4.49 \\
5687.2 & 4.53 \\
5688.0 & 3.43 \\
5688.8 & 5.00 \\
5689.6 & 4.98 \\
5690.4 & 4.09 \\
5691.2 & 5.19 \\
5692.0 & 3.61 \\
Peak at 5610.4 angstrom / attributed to [O III] 5007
